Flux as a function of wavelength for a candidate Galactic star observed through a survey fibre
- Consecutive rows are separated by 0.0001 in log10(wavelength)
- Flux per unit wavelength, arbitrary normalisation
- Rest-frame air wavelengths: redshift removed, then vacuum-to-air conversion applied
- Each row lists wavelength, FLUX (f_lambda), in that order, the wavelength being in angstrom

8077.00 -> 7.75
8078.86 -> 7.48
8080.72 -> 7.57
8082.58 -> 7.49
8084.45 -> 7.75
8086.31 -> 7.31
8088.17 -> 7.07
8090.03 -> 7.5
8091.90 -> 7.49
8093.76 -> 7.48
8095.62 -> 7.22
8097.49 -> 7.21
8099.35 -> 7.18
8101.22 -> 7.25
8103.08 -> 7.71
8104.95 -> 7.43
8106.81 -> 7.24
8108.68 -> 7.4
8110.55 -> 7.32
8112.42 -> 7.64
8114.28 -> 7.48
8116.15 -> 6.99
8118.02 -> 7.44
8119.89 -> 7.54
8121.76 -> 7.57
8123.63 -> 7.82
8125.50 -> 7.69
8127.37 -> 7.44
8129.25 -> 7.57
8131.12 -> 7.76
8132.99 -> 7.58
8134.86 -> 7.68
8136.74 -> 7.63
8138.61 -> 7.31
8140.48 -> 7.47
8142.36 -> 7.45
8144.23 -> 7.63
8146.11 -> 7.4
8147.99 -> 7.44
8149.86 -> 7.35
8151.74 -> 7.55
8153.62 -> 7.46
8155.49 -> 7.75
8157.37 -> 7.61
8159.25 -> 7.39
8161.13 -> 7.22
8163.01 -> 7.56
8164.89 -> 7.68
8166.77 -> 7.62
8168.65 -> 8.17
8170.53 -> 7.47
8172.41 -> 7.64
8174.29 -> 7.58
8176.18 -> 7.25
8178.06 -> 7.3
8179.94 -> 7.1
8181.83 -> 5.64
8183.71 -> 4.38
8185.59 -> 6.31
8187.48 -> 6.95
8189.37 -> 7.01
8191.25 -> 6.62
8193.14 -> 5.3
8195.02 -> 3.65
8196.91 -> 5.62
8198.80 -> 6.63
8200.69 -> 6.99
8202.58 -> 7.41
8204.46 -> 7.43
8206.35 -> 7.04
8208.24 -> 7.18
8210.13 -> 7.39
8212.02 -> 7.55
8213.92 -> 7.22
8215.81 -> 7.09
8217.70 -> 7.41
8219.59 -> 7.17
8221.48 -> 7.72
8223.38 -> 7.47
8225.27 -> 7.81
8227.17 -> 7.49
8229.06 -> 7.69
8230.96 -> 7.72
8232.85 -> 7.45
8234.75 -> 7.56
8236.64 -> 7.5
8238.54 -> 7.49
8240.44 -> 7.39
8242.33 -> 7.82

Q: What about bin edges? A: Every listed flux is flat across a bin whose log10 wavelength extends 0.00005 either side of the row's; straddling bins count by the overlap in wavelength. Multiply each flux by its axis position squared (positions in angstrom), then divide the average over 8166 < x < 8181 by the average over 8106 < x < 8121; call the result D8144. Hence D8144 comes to 1.0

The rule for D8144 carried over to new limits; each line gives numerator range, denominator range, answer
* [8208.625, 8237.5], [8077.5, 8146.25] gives 1.03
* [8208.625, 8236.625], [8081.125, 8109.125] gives 1.04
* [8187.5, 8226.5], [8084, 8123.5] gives 0.96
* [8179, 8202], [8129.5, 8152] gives 0.81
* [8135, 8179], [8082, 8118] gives 1.03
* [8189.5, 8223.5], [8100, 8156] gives 0.93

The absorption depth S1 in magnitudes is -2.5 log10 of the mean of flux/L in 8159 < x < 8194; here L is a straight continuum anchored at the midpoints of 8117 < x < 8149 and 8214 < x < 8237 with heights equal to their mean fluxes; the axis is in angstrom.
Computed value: 0.09 mag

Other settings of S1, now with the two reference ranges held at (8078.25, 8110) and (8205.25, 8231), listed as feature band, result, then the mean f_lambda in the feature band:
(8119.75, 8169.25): -0.023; 7.56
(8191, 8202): 0.266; 5.8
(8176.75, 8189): 0.168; 6.34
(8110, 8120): 0.000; 7.4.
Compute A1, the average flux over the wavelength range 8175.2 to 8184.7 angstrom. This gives 6.34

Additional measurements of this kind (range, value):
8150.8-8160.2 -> 7.55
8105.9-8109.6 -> 7.31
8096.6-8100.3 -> 7.19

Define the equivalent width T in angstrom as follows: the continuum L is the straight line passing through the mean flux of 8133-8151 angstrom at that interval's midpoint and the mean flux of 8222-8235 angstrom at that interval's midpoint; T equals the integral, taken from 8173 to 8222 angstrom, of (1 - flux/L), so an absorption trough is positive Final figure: 5.41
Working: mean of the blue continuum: 7.49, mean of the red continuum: 7.6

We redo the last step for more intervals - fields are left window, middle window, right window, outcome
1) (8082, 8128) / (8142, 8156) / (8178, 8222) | -0.86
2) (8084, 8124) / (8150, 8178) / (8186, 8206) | -3.41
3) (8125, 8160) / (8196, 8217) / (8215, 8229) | 1.20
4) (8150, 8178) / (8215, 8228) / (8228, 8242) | 0.18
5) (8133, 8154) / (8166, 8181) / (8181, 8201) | -2.36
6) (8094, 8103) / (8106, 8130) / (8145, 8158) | -0.35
